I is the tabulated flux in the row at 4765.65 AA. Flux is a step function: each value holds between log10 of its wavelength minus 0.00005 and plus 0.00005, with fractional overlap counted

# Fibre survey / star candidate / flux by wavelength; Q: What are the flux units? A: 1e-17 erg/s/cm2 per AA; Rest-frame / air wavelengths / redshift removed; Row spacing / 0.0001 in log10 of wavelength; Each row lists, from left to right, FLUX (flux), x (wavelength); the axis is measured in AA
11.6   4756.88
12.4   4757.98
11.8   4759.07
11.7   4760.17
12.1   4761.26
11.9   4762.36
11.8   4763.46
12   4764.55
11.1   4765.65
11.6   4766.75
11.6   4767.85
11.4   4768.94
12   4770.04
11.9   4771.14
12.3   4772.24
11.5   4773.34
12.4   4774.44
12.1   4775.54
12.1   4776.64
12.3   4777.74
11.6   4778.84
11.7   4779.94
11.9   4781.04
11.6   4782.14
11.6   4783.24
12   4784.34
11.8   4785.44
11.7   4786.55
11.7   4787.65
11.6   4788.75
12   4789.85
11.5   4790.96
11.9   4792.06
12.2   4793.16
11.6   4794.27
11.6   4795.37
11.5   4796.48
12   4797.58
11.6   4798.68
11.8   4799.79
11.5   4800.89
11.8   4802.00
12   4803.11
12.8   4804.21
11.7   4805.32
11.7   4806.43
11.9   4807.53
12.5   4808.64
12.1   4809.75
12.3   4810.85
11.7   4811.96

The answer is 11.1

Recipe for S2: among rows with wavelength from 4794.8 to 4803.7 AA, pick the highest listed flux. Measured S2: 12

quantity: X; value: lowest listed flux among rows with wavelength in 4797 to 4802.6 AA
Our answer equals 11.5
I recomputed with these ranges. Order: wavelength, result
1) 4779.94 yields 11.7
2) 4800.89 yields 11.5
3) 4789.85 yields 12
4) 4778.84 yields 11.6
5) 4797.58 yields 12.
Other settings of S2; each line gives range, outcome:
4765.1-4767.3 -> 11.6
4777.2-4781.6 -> 12.3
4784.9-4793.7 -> 12.2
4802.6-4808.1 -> 12.8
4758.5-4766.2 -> 12.1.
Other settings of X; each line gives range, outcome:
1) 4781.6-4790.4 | 11.6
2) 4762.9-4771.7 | 11.1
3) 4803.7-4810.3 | 11.7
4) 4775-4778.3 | 12.1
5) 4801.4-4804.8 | 11.8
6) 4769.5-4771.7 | 11.9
